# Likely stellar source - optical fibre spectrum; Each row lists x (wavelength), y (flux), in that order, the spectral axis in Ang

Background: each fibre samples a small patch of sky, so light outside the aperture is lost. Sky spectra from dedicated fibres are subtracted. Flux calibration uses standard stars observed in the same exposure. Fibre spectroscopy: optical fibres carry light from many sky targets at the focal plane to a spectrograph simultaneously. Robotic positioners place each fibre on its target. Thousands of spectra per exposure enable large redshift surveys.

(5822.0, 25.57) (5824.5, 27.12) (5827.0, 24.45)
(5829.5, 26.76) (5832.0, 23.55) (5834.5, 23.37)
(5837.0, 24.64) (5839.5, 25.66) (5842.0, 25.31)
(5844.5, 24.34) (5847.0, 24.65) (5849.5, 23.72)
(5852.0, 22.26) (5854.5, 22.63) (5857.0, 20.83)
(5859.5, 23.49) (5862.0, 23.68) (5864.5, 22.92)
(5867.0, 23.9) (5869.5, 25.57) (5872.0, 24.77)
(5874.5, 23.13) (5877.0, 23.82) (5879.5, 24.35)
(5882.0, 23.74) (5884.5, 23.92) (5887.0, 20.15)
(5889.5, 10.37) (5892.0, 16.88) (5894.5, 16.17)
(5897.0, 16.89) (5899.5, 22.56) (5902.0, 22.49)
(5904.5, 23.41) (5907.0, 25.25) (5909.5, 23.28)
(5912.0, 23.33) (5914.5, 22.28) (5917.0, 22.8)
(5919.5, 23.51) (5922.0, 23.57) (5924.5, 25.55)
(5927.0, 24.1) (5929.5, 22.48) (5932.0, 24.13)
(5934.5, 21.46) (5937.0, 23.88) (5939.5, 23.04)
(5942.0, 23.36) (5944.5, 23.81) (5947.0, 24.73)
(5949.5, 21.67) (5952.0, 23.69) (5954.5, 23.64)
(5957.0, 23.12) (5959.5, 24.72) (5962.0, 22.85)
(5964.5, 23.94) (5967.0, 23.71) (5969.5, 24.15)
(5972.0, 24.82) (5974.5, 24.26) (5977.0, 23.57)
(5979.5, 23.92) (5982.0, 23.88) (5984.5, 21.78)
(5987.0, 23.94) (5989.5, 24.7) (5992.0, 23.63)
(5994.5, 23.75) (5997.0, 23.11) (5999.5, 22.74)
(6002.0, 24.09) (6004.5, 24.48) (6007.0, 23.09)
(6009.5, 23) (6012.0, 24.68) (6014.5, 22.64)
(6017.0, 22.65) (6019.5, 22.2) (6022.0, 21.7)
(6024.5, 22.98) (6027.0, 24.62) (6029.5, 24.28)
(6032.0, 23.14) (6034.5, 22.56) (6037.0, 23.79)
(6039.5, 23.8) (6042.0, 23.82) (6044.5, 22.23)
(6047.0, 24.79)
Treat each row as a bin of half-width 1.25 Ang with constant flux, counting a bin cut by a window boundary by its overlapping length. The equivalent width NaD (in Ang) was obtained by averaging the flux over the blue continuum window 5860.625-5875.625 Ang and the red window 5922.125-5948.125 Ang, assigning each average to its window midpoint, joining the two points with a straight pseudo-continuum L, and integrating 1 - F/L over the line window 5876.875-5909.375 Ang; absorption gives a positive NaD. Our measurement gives 4.2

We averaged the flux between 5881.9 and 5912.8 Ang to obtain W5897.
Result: 20.5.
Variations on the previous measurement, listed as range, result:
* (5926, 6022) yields 23.5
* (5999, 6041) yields 23.3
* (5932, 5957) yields 23.3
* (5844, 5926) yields 22.4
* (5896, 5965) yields 23.2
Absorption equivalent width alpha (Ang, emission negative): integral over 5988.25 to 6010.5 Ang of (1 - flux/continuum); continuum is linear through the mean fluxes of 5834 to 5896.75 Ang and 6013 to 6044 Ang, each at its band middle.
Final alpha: -0.6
